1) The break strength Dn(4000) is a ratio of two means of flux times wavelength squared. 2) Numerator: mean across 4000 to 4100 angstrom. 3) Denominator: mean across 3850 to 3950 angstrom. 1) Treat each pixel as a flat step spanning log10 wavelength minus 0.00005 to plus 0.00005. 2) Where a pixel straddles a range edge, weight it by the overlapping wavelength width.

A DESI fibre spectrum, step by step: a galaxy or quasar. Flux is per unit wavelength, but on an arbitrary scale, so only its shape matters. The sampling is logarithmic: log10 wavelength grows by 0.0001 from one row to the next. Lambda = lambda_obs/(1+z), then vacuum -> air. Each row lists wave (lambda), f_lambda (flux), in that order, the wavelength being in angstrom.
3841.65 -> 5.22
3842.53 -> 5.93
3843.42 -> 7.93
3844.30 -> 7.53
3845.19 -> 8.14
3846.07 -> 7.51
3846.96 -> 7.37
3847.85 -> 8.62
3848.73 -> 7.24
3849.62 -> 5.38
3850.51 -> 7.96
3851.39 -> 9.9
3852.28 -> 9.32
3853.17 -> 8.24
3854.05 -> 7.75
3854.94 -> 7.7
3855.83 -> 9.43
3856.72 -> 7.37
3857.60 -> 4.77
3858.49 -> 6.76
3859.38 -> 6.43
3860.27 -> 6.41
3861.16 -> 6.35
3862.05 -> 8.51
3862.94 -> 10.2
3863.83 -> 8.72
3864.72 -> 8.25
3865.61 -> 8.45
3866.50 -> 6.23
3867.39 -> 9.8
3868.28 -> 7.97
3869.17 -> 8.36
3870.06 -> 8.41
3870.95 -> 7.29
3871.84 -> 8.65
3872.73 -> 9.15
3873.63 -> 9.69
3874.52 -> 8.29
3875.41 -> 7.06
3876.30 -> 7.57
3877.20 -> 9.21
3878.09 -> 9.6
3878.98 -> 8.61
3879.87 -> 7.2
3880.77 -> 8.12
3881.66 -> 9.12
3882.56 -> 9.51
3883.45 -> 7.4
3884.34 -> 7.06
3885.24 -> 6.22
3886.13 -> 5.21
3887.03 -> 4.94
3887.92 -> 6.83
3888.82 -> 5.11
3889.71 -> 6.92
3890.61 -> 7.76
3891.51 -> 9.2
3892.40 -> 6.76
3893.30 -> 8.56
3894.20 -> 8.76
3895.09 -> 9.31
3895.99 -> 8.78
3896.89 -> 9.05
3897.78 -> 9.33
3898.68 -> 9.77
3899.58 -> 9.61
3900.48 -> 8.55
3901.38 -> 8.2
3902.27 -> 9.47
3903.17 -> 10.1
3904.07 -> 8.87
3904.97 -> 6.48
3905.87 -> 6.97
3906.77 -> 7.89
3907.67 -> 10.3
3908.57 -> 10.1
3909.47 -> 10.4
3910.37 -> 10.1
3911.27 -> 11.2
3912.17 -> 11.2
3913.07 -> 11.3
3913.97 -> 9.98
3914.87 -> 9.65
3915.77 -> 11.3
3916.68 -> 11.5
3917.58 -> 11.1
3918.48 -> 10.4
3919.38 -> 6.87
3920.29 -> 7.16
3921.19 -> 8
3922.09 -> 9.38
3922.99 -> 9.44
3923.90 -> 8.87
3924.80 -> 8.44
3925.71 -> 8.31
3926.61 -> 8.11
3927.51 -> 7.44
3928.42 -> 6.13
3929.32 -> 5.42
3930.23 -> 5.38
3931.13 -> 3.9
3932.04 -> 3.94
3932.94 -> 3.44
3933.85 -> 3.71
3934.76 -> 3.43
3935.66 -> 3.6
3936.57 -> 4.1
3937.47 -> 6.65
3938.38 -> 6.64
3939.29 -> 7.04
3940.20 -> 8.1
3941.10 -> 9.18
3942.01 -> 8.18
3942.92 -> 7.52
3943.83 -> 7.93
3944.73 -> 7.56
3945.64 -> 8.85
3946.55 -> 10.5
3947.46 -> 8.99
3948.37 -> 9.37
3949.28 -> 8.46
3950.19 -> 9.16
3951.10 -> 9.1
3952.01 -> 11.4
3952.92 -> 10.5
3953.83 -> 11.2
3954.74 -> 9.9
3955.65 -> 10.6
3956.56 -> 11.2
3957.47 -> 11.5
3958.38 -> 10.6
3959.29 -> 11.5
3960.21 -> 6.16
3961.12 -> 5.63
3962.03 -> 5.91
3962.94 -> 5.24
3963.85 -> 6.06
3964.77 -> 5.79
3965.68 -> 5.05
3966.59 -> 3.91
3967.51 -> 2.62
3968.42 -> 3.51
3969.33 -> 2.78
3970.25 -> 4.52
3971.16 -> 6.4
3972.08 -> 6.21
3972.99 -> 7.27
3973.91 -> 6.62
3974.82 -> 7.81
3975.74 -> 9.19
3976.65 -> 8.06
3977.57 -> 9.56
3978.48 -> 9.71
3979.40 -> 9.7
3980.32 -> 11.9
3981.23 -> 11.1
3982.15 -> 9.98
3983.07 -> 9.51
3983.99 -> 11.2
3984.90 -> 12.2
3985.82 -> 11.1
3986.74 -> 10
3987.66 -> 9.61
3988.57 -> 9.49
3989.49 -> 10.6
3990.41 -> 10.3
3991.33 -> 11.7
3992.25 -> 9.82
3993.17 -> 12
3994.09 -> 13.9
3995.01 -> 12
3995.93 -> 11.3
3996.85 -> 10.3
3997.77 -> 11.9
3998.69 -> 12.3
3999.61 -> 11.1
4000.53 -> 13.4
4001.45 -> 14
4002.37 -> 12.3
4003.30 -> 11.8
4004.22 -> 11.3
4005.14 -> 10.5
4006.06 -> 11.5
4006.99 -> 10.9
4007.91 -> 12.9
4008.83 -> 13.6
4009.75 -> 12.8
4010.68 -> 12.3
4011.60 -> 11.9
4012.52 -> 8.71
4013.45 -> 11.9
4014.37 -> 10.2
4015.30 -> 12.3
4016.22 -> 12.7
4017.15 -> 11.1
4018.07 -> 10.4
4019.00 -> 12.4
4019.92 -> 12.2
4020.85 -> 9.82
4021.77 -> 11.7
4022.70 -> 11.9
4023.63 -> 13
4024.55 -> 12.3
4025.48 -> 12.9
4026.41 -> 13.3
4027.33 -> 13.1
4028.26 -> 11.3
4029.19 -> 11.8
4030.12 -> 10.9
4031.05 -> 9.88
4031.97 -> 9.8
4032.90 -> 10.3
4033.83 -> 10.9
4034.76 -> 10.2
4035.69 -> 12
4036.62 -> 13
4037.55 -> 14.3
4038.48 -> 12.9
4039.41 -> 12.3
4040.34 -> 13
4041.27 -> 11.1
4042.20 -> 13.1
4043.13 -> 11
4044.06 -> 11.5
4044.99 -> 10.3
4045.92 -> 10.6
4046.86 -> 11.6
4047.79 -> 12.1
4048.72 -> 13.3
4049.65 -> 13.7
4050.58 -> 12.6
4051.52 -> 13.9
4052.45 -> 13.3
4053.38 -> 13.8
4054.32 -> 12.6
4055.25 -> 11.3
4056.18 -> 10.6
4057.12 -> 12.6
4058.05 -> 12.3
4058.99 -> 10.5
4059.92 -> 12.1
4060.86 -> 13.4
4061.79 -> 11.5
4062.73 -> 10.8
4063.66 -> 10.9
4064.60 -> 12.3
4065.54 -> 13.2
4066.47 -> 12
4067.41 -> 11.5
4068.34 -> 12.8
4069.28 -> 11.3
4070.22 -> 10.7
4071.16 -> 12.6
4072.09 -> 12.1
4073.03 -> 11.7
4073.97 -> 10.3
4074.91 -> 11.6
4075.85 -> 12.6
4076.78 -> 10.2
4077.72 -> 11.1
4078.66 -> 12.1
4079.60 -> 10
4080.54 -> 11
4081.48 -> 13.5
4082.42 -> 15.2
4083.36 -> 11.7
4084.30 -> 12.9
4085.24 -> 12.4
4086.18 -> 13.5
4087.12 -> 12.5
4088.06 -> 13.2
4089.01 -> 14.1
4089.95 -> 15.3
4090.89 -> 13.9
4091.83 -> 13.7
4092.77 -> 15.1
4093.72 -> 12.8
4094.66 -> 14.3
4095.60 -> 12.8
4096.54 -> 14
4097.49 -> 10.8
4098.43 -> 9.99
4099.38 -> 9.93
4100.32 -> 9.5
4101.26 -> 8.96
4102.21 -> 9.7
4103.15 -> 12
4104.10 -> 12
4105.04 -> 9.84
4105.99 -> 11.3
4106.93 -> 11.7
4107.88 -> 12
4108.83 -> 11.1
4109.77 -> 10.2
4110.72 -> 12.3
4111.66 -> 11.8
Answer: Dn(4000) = 1.6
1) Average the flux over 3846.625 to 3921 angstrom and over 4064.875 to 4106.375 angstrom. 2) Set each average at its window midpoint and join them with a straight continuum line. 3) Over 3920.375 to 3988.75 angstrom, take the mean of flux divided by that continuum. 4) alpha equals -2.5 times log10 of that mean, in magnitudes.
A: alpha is 0.24 mag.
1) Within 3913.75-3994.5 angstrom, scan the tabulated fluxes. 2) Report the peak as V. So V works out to 13.9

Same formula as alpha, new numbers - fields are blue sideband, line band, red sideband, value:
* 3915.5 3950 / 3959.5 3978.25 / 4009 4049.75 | 0.447 mag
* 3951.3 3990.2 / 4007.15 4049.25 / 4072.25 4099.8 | -0.133 mag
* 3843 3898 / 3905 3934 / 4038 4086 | 0.068 mag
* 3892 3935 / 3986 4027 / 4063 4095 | -0.094 mag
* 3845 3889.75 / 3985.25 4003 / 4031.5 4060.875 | -0.061 mag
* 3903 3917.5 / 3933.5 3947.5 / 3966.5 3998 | 0.341 mag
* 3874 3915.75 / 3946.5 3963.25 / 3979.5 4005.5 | 0.100 mag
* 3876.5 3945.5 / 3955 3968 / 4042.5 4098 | 0.266 mag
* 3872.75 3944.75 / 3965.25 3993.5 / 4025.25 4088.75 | 0.174 mag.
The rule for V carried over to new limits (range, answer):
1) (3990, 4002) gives 14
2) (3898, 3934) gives 11.5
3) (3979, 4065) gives 14.3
